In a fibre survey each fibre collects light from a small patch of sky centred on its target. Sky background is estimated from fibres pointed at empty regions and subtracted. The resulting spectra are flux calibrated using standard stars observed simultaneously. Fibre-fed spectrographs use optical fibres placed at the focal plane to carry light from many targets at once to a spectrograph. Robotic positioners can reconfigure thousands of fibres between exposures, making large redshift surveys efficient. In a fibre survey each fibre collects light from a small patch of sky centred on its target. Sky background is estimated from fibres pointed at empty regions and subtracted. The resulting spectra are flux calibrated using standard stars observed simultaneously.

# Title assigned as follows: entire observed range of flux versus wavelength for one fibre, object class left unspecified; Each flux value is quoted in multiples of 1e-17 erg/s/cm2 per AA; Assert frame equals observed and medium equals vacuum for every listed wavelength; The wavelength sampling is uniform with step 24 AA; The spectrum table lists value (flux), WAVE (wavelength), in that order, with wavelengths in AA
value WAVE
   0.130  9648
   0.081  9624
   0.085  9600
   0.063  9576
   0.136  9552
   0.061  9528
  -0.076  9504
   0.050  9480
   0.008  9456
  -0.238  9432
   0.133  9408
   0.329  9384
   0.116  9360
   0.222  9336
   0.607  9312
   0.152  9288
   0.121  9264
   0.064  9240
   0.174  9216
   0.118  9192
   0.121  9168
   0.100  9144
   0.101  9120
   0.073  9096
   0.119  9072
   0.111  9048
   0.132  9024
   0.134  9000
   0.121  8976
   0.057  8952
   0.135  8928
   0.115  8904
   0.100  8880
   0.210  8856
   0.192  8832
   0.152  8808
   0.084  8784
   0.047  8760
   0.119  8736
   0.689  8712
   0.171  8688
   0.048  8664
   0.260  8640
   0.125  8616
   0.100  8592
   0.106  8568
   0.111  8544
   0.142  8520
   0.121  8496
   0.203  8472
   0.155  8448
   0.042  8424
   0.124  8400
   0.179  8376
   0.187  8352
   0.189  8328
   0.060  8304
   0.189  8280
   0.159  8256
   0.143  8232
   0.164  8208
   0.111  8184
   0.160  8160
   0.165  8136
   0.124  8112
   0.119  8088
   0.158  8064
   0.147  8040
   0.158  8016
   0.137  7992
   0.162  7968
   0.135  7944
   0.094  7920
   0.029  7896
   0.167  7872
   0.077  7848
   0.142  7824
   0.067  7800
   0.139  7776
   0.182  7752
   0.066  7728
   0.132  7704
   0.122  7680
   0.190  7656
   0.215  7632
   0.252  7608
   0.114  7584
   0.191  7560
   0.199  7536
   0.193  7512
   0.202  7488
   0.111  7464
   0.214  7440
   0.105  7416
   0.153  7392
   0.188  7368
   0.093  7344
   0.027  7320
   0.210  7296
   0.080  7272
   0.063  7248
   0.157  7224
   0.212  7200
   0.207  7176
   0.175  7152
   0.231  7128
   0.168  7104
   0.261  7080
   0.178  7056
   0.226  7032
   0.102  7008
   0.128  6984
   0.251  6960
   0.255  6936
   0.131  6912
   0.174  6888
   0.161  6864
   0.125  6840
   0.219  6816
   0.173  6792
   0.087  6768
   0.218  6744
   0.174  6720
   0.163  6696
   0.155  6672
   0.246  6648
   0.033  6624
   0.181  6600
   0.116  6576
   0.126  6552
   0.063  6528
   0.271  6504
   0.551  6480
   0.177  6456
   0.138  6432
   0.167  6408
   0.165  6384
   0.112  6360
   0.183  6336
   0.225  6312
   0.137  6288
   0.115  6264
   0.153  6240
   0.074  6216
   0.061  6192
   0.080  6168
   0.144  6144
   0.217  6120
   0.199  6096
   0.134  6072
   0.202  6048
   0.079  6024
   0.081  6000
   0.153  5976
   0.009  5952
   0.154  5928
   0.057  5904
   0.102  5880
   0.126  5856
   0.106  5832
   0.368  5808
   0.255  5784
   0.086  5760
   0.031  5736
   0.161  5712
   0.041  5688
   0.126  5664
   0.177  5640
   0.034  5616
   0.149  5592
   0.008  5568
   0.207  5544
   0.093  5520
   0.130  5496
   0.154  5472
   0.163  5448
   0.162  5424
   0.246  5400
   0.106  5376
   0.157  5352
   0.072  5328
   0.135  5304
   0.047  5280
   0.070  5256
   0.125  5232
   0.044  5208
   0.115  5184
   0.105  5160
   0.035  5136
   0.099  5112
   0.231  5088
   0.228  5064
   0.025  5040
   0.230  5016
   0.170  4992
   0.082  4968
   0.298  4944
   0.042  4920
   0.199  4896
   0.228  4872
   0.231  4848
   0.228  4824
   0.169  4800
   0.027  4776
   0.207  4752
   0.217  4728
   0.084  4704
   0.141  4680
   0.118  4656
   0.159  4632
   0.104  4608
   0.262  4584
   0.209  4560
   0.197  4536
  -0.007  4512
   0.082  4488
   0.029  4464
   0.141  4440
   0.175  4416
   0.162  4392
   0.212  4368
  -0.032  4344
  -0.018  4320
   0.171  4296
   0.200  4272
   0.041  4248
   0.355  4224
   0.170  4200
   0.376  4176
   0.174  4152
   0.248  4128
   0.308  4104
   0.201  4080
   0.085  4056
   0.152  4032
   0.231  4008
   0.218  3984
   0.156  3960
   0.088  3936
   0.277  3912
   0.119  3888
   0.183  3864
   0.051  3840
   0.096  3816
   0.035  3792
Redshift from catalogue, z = 0.74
